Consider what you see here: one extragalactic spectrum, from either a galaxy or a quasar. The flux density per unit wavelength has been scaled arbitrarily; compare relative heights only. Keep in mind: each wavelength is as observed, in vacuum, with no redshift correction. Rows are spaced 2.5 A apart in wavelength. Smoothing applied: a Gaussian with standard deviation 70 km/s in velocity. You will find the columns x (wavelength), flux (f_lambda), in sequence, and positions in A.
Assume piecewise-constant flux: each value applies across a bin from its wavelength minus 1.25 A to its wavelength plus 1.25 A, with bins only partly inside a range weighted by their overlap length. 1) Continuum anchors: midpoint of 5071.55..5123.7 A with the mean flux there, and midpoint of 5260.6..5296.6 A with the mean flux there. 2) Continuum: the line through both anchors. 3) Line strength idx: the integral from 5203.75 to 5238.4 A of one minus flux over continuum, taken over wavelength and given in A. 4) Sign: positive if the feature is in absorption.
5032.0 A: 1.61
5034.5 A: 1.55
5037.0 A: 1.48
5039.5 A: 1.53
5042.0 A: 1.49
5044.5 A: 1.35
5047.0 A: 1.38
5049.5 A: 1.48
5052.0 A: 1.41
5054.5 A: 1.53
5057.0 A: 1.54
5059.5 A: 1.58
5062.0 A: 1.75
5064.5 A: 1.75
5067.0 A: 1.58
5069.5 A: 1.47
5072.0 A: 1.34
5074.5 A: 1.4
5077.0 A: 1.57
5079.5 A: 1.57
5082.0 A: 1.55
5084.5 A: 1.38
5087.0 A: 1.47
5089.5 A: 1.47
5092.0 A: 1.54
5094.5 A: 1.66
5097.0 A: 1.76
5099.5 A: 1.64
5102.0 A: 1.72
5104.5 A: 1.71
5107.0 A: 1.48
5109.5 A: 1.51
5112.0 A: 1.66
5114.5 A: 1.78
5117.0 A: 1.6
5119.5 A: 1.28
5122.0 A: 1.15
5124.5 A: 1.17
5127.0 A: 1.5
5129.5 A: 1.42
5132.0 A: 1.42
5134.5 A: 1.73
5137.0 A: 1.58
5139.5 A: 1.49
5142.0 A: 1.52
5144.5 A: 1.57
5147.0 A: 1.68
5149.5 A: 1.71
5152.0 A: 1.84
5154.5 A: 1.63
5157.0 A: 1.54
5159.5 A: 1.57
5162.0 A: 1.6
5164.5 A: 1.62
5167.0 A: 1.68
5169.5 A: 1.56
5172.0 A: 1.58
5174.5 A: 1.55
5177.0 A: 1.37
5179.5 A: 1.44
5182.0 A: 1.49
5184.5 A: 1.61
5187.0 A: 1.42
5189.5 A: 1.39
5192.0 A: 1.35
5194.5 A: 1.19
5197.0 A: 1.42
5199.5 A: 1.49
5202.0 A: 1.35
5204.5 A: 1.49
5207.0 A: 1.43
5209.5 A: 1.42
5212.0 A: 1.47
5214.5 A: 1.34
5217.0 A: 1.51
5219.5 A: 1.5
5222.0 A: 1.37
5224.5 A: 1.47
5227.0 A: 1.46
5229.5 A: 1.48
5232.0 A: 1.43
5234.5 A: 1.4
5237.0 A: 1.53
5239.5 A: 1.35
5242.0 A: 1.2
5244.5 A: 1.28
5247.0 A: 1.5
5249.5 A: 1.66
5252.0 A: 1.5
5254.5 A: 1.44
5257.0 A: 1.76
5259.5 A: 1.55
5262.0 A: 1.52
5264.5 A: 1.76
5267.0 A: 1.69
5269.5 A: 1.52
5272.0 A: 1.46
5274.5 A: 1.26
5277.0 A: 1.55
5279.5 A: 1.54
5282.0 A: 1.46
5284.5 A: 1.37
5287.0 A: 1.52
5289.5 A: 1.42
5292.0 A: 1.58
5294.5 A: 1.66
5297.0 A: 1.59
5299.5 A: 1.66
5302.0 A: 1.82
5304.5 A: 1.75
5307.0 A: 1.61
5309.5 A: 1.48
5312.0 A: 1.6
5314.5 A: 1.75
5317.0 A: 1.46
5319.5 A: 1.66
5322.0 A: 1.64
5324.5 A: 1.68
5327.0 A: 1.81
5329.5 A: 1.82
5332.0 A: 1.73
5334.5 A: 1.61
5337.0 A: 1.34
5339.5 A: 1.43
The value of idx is 1.8 A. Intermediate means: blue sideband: 1.54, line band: 1.45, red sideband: 1.52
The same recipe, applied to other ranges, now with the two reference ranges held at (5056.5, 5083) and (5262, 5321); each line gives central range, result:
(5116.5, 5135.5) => 2.0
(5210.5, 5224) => 1.1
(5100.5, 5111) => -0.3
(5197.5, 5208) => 0.8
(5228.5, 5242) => 1.3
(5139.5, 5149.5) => -0.2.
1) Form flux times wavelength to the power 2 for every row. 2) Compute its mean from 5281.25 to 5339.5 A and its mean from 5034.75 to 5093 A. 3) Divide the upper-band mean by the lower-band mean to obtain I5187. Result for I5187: 1.17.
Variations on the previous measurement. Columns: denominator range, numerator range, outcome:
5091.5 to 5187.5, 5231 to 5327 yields 1.05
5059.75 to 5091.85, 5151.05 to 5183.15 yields 1.07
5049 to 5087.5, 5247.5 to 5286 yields 1.09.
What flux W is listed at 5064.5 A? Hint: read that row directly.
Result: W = 1.75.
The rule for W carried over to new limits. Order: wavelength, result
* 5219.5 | 1.5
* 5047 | 1.38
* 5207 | 1.43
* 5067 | 1.58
